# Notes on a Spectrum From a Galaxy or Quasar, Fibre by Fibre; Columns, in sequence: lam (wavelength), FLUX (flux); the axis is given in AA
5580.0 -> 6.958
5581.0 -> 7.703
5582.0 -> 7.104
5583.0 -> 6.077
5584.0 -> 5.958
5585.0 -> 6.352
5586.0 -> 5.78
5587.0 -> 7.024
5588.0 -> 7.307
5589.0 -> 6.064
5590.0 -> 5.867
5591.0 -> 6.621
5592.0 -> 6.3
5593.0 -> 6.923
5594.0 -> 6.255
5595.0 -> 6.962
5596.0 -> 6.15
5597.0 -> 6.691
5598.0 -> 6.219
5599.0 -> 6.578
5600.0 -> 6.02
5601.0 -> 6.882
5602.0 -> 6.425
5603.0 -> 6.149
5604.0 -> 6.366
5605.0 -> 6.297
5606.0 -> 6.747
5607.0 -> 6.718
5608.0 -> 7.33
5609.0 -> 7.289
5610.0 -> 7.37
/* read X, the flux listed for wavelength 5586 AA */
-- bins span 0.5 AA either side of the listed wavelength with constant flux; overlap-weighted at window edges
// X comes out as 5.78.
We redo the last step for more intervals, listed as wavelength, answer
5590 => 5.867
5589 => 6.064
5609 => 7.289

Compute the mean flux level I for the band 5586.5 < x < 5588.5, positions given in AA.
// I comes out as 7.17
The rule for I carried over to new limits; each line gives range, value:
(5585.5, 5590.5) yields 6.41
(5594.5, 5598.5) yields 6.51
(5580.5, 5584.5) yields 6.71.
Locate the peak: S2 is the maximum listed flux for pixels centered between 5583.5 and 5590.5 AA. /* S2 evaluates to 7.307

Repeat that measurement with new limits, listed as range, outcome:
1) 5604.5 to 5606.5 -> 6.747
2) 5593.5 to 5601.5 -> 6.962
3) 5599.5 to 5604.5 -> 6.882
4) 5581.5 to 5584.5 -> 7.104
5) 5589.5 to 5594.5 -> 6.923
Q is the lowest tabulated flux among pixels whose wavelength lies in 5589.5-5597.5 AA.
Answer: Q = 5.867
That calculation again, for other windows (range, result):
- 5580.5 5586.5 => 5.78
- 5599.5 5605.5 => 6.02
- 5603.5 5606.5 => 6.297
